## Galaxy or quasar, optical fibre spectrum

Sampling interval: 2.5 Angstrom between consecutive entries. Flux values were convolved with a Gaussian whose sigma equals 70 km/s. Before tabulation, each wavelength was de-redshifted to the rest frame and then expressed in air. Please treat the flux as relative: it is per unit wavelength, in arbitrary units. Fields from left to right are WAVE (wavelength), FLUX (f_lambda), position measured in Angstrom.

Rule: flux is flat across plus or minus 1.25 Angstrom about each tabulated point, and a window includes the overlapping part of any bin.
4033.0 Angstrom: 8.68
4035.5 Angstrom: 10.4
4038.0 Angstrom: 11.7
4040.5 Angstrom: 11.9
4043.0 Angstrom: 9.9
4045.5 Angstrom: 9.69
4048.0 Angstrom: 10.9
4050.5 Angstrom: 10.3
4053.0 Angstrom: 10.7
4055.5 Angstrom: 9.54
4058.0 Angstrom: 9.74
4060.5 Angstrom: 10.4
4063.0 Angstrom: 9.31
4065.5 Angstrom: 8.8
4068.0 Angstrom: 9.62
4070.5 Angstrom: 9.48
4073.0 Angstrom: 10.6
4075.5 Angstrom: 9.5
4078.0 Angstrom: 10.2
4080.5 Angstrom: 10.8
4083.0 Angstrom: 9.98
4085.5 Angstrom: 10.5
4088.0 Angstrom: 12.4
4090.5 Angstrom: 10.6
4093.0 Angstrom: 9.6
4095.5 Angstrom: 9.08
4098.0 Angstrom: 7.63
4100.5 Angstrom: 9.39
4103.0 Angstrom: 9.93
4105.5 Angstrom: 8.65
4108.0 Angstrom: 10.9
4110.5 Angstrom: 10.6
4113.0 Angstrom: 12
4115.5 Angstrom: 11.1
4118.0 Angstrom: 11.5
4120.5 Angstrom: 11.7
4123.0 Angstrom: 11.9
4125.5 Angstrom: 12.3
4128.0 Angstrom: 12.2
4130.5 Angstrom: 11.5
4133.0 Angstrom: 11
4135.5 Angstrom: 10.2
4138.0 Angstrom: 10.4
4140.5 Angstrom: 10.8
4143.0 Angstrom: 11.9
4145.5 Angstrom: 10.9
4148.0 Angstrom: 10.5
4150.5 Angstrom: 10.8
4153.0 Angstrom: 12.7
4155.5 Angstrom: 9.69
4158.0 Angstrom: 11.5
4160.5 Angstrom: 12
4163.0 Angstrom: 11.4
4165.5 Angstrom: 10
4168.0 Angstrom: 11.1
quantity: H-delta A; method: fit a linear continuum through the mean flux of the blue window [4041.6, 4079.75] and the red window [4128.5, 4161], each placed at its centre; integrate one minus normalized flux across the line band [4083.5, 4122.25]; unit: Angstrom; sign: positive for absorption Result 0.5 Angstrom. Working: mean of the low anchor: 9.93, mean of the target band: 10.4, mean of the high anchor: 11.1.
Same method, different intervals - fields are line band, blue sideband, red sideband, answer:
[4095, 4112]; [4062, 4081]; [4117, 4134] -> 2.2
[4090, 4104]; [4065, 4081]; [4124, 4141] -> 1.5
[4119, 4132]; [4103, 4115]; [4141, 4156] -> -1.4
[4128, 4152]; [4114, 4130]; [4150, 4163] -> 1.2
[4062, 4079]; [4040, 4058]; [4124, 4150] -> 1.4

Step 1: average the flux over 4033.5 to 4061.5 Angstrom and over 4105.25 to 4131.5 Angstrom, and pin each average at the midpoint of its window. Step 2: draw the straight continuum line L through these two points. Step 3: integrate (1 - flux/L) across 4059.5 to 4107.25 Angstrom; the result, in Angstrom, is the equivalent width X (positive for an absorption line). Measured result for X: 4.8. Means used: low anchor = 10.4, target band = 9.82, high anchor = 11.4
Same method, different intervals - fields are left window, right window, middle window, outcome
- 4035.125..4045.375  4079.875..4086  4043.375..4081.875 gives 2.3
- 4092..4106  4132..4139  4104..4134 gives -4.3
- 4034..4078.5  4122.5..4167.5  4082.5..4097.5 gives 0.4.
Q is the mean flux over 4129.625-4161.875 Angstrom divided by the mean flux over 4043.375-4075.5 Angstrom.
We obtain 1.12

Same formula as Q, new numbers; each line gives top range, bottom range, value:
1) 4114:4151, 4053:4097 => 1.12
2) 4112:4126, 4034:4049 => 1.09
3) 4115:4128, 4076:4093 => 1.11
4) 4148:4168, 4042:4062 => 1.10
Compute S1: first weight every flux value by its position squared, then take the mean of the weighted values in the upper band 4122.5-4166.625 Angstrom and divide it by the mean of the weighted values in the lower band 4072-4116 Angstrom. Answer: 1.1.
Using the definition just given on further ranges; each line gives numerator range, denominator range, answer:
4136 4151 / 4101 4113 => 1.08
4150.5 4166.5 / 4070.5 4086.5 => 1.14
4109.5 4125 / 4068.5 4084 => 1.17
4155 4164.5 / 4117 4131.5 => 0.96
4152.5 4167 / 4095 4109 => 1.24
